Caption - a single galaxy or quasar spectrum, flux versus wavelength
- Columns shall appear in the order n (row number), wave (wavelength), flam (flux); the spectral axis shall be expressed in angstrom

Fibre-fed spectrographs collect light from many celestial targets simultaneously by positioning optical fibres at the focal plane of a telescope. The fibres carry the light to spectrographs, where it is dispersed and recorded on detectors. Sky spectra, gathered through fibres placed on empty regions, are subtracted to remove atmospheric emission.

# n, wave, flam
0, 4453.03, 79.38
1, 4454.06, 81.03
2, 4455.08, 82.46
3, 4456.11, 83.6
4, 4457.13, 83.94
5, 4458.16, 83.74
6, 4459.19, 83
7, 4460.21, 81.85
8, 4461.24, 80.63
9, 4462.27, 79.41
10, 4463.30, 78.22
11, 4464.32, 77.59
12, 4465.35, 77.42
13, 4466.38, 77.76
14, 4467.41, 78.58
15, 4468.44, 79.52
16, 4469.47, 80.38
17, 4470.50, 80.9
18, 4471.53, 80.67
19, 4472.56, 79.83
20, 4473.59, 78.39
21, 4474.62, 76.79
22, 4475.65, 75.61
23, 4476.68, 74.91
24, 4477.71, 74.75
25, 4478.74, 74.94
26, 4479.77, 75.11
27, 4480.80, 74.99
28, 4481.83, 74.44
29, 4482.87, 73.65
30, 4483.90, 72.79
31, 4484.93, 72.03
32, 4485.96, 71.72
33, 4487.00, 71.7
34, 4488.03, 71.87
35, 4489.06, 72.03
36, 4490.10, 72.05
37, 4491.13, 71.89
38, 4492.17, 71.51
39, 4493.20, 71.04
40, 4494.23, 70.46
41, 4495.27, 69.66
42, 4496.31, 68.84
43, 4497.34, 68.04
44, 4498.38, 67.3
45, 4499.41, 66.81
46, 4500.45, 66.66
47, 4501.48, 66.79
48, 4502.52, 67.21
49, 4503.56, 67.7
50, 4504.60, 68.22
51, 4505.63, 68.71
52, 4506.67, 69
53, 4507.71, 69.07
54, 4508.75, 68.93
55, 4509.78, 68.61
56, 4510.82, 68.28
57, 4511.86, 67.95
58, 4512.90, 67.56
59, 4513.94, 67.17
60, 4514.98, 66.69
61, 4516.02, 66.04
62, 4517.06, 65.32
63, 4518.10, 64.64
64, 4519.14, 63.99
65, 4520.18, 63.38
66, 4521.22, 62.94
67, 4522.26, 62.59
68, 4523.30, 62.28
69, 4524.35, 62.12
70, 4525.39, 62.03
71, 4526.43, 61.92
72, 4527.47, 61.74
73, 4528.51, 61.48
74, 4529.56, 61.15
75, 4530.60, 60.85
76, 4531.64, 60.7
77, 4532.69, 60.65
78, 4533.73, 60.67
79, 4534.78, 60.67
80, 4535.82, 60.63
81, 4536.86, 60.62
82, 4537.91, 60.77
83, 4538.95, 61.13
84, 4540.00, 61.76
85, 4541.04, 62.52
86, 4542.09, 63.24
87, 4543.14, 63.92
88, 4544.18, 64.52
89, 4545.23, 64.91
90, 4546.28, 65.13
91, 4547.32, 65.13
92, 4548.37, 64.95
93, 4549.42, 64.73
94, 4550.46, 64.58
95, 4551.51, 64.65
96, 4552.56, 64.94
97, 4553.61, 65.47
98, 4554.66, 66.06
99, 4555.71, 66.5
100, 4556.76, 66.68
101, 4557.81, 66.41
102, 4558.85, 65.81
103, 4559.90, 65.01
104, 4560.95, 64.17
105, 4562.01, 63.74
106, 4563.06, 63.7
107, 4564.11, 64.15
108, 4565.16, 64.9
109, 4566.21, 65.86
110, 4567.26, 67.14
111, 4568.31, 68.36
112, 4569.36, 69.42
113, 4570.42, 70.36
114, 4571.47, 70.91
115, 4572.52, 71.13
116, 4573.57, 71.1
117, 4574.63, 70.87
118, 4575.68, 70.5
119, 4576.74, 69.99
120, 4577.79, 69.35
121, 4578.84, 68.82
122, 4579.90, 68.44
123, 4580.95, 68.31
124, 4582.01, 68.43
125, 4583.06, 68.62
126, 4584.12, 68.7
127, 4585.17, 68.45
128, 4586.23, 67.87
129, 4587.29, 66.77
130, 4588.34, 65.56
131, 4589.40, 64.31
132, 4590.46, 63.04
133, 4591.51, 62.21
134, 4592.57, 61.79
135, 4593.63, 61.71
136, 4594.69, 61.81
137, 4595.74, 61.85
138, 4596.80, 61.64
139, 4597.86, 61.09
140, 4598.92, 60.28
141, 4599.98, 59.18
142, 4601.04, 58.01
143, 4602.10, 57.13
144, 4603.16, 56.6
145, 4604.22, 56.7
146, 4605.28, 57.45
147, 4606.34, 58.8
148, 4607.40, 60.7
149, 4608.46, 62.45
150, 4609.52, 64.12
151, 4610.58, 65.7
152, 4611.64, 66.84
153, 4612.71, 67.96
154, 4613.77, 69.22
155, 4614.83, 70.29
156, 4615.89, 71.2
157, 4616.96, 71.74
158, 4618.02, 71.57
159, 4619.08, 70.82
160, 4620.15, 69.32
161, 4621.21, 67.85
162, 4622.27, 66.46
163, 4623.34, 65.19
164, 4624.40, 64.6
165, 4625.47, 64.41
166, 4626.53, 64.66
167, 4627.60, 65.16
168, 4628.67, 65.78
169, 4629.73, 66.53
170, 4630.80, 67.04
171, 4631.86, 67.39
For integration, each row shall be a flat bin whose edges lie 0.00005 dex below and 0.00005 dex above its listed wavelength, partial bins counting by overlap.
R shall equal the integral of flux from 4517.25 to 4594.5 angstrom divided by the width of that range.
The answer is 65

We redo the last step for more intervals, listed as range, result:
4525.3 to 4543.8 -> 61.5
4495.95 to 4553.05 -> 64.6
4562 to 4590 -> 68.1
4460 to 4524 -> 71.6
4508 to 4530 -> 64.7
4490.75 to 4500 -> 69.4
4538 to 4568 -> 64.7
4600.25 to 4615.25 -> 62.2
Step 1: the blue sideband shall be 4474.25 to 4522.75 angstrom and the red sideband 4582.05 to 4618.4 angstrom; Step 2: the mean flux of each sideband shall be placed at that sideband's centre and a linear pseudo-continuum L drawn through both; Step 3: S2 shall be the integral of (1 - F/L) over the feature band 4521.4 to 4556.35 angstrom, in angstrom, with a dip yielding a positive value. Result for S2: 2.30 angstrom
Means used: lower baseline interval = 69.6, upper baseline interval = 63.9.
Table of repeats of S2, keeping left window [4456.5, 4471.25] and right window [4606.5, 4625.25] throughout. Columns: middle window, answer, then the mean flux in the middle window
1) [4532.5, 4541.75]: 1.61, 61.1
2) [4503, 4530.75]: 3.83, 65.3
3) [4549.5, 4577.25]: 1.82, 67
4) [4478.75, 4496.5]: 1.35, 72.2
